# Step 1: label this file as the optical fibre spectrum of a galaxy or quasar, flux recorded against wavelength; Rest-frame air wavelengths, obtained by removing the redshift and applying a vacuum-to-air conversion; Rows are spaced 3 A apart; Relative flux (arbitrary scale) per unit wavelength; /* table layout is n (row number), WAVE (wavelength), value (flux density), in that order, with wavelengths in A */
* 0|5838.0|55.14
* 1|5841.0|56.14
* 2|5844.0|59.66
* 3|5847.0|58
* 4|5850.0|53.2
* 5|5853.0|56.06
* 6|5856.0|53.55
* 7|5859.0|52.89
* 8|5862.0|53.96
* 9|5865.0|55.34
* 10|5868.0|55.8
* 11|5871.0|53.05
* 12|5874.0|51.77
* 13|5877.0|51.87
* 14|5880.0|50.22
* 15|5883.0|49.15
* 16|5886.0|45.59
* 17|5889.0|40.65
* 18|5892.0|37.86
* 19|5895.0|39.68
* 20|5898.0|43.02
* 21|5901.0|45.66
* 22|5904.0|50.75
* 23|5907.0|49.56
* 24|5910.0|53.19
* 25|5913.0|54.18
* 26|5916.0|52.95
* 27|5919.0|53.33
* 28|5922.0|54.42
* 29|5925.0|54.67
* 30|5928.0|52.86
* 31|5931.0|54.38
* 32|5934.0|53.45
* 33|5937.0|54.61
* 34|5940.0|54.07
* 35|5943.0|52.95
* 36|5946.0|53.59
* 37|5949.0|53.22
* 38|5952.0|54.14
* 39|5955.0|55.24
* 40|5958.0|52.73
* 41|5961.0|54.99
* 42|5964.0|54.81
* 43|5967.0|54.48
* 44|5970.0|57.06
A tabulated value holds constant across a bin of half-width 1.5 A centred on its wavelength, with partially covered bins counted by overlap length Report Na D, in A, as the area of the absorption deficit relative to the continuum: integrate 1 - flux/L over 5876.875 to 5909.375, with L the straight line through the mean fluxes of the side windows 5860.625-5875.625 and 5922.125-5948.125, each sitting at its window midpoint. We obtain 4.92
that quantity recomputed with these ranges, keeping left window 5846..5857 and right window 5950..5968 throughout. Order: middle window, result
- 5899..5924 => 1.4 A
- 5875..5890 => 1.9 A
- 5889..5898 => 2.5 A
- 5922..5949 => 0.4 A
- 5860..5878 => 0.4 A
